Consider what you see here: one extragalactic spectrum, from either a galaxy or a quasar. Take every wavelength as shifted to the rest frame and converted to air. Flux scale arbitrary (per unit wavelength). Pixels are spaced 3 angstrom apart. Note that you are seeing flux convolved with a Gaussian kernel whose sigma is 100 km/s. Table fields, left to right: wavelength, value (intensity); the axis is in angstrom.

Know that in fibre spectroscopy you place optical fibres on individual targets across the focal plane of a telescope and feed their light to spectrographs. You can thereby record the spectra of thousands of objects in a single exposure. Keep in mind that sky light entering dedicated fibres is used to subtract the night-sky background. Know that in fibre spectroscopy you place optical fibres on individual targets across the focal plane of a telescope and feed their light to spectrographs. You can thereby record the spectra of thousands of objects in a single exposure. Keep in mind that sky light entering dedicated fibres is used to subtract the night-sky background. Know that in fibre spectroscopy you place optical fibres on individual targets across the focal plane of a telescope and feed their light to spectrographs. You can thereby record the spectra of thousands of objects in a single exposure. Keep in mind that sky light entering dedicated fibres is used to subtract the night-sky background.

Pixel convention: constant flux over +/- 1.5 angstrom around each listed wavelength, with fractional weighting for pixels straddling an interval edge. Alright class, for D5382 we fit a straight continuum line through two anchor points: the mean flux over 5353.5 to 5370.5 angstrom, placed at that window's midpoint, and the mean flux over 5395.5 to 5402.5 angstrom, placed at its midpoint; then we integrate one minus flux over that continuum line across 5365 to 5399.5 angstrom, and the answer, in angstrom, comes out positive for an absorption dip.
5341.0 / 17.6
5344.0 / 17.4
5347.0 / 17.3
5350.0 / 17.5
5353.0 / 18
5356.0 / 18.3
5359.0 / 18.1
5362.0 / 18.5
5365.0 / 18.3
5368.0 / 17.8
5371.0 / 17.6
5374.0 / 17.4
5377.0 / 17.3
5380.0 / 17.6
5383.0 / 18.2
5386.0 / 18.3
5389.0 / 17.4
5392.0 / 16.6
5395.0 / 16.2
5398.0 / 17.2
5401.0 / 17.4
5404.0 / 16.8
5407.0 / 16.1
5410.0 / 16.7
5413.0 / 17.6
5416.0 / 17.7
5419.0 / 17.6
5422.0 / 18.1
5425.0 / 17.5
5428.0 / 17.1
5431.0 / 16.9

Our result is 0.3 angstrom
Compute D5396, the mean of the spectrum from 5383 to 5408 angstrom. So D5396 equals 17.1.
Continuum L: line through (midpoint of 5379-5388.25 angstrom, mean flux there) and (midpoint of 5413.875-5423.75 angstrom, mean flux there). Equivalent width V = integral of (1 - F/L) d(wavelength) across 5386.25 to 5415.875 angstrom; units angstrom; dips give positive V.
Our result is 1.5 angstrom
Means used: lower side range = 18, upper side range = 17.8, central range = 17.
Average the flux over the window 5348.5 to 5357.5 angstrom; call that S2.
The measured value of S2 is 17.9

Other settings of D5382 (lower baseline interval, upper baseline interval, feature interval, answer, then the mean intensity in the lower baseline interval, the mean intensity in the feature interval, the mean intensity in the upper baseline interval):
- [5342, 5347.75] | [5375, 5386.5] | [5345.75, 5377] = -0.51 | 17.4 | 17.9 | 17.8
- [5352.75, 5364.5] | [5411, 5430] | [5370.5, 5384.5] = 0.33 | 18.3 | 17.6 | 17.6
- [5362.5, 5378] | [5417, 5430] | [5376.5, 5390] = -0.08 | 17.7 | 17.8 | 17.6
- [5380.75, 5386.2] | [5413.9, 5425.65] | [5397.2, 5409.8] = 0.76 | 18.1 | 16.8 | 17.7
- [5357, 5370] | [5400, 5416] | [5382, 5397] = 0.14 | 18.2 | 17.3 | 17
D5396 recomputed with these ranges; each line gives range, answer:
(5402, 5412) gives 16.6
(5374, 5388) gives 17.8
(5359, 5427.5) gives 17.5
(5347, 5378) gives 17.9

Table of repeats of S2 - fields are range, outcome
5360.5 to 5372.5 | 18.1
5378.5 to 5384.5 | 17.9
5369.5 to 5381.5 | 17.5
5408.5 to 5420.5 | 17.4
